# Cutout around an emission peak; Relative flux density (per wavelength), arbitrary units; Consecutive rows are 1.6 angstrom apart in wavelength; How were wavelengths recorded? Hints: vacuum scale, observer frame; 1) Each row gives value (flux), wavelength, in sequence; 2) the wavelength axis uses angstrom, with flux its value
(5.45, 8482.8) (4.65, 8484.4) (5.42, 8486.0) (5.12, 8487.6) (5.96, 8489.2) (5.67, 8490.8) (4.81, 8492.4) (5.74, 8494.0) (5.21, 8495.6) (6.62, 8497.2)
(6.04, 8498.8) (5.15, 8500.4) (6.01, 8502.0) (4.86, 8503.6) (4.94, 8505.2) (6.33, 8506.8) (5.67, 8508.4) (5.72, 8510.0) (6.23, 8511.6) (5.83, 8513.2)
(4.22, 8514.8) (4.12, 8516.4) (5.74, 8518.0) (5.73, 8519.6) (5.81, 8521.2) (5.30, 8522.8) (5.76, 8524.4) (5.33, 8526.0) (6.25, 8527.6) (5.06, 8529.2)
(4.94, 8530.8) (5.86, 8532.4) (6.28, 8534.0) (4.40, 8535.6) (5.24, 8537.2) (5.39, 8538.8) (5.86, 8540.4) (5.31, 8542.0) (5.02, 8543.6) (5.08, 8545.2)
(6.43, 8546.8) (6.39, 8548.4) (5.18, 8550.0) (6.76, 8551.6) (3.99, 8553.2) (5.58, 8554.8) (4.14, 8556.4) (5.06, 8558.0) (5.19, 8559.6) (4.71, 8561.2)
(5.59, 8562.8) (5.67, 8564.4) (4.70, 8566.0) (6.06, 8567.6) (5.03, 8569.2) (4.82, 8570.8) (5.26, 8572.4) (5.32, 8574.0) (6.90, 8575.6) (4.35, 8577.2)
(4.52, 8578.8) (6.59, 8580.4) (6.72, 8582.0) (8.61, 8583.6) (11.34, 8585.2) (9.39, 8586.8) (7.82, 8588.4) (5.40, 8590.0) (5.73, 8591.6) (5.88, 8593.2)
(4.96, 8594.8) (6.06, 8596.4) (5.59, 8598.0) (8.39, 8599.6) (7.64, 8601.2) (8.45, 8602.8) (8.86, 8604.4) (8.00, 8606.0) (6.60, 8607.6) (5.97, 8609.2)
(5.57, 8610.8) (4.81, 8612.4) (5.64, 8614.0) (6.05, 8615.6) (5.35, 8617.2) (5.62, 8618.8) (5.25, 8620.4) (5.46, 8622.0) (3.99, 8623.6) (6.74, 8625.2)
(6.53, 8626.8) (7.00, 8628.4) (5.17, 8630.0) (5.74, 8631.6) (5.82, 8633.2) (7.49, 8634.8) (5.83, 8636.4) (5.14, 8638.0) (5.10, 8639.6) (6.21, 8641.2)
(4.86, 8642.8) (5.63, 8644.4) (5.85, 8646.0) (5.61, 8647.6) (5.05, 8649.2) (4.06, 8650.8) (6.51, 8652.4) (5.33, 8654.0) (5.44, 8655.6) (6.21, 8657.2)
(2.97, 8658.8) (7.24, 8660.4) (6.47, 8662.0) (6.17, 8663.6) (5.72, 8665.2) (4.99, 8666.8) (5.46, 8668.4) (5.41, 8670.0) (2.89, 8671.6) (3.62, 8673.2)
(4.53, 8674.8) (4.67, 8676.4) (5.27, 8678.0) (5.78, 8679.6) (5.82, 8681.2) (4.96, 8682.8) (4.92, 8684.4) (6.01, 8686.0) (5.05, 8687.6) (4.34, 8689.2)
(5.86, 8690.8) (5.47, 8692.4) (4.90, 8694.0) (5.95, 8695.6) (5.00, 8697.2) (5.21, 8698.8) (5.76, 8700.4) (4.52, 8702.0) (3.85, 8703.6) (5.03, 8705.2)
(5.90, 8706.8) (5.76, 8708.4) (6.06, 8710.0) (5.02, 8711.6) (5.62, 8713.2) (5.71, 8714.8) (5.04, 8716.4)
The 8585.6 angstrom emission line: [S II]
